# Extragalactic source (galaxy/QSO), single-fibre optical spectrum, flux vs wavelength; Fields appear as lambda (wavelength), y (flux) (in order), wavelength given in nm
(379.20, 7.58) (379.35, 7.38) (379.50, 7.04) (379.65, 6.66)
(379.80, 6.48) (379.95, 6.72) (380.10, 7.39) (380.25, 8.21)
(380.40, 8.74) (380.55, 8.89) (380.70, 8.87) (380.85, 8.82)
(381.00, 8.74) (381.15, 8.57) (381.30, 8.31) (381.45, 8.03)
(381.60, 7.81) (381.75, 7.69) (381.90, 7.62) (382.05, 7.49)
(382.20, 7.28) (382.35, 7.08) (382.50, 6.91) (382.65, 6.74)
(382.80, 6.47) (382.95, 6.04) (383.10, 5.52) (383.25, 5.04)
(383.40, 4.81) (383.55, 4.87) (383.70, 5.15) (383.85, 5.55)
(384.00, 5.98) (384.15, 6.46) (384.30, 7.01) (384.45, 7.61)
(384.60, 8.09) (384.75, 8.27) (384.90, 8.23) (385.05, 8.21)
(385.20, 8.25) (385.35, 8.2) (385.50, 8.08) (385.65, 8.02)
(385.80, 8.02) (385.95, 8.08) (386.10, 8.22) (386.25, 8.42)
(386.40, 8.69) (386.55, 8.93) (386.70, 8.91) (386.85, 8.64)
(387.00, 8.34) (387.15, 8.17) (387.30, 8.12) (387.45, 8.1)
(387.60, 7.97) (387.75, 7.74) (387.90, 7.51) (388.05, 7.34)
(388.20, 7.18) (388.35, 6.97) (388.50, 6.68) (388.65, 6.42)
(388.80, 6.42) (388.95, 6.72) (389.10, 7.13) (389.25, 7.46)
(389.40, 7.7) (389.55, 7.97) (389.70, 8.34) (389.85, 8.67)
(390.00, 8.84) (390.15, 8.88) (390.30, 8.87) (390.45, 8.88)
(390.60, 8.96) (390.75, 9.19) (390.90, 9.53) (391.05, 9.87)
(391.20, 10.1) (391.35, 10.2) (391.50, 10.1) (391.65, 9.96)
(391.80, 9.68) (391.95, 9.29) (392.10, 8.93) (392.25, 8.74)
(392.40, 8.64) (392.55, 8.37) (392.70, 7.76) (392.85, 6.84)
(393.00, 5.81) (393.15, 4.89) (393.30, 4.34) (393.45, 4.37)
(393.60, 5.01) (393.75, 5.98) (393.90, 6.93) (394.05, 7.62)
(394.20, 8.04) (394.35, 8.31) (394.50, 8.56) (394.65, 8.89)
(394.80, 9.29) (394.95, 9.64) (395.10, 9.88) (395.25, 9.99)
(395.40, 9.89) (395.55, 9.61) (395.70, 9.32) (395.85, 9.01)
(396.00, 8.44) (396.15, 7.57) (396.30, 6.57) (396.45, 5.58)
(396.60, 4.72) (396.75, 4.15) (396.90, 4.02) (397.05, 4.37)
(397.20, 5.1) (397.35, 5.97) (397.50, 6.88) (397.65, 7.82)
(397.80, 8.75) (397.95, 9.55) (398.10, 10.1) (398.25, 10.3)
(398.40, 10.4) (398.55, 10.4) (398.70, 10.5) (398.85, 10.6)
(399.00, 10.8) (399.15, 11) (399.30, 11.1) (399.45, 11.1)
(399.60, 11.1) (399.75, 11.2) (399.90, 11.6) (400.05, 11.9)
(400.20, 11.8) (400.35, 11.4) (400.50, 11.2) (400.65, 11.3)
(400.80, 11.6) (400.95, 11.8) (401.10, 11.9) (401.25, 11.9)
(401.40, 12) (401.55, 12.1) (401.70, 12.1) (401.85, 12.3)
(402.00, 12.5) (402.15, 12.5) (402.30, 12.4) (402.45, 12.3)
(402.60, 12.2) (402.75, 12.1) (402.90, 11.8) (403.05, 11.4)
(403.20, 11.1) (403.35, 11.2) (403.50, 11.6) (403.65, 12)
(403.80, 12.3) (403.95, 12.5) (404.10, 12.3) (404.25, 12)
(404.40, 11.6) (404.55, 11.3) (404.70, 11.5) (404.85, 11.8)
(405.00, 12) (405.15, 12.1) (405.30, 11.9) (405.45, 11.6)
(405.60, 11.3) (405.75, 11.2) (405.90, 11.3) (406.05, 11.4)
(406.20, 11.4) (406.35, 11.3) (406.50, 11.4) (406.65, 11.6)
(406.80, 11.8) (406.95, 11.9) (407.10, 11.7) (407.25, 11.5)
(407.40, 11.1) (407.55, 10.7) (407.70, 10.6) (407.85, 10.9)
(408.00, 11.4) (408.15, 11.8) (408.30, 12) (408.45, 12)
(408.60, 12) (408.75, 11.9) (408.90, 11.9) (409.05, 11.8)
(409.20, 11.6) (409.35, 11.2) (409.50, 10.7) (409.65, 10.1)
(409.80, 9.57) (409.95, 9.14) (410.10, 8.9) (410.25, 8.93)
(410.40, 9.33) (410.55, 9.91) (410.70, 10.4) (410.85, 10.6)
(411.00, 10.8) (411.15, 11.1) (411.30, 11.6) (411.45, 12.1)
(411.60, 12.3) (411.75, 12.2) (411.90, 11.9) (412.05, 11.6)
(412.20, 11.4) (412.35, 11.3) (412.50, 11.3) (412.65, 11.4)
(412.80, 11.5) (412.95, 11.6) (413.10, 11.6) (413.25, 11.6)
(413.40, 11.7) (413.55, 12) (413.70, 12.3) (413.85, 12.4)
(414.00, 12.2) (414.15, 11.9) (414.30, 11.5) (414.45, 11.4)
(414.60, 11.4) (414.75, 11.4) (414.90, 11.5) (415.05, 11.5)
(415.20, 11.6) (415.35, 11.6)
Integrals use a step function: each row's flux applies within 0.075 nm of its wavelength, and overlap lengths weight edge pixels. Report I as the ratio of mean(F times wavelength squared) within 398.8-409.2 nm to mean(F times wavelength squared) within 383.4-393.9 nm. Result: 1.62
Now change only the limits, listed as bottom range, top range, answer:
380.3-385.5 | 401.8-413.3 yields 1.78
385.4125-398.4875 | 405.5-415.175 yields 1.56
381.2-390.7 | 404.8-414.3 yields 1.69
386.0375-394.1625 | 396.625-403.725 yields 1.39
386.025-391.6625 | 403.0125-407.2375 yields 1.52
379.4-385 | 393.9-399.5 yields 1.27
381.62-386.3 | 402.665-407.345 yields 1.83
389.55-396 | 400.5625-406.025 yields 1.48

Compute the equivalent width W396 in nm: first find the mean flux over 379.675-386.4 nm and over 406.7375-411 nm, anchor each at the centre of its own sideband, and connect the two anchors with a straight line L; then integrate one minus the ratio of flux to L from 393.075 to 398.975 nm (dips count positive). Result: 0.91 nm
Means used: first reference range 7.4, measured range 7.75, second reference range 10.9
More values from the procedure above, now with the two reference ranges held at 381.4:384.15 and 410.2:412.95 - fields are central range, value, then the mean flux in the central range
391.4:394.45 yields 0.21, 7.51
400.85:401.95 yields -0.30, 12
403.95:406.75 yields -0.42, 11.6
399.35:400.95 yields -0.37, 11.4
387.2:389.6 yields 0.00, 7.34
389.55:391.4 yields -0.35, 9.13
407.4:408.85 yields -0.12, 11.5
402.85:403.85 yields -0.19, 11.6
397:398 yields 0.22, 6.92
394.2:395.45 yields -0.12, 9.22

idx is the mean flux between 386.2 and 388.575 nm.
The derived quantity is 7.98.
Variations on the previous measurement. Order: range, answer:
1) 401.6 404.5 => 12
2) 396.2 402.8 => 10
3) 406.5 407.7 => 11.4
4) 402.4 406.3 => 11.7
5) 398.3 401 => 11.1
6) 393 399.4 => 7.95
